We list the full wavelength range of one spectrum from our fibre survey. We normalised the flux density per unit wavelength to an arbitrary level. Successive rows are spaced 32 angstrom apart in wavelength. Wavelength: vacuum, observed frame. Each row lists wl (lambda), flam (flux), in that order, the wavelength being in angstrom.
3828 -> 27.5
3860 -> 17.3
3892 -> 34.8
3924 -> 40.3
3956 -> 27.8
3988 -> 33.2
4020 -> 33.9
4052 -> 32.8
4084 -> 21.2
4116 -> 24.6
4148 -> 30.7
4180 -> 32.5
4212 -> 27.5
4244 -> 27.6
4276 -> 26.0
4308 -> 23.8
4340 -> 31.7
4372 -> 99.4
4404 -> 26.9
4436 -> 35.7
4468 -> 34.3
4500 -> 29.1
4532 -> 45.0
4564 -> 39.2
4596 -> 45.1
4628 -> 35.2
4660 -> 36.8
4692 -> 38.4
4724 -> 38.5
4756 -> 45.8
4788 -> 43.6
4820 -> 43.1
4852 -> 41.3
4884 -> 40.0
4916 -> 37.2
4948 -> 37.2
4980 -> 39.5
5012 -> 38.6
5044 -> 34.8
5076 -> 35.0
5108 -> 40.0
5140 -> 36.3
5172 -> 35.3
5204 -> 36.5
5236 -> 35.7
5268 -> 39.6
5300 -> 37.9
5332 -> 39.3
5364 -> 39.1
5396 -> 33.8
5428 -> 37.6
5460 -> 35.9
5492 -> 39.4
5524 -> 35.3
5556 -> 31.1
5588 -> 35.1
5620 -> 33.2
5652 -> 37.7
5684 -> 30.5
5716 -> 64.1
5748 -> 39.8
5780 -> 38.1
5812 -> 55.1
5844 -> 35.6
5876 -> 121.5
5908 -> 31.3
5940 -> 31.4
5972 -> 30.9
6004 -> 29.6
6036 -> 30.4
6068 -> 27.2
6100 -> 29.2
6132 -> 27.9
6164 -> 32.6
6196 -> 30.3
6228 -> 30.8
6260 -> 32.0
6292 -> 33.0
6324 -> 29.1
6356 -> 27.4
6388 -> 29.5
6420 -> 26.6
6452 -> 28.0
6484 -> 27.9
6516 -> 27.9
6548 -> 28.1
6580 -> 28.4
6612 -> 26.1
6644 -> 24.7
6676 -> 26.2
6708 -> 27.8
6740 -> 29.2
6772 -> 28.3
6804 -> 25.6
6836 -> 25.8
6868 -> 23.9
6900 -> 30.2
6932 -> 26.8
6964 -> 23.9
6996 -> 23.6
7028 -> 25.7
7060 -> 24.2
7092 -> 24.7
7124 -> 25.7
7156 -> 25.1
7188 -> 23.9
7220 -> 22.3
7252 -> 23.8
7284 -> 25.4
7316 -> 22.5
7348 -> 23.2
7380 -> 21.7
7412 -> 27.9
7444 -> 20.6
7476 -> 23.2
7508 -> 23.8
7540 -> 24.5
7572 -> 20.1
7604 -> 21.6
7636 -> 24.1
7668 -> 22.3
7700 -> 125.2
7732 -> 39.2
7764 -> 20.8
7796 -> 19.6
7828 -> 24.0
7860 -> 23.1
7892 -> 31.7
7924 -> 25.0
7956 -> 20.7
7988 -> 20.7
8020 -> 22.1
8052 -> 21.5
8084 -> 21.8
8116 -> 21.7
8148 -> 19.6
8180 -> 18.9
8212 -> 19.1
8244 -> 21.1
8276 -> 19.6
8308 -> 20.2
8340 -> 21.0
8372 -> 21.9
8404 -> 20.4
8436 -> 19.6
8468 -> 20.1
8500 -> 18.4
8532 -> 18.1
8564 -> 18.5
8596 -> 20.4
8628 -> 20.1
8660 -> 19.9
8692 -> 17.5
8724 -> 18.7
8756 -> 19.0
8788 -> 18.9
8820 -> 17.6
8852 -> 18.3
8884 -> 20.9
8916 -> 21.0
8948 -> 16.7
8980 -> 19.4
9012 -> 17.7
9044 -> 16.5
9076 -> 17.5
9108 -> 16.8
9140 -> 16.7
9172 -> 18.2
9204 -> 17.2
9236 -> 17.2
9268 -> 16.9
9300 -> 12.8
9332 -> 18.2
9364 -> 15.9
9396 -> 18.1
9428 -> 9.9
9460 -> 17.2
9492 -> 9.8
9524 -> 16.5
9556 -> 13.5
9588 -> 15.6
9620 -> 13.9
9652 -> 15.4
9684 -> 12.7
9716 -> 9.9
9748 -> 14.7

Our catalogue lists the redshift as 0.17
